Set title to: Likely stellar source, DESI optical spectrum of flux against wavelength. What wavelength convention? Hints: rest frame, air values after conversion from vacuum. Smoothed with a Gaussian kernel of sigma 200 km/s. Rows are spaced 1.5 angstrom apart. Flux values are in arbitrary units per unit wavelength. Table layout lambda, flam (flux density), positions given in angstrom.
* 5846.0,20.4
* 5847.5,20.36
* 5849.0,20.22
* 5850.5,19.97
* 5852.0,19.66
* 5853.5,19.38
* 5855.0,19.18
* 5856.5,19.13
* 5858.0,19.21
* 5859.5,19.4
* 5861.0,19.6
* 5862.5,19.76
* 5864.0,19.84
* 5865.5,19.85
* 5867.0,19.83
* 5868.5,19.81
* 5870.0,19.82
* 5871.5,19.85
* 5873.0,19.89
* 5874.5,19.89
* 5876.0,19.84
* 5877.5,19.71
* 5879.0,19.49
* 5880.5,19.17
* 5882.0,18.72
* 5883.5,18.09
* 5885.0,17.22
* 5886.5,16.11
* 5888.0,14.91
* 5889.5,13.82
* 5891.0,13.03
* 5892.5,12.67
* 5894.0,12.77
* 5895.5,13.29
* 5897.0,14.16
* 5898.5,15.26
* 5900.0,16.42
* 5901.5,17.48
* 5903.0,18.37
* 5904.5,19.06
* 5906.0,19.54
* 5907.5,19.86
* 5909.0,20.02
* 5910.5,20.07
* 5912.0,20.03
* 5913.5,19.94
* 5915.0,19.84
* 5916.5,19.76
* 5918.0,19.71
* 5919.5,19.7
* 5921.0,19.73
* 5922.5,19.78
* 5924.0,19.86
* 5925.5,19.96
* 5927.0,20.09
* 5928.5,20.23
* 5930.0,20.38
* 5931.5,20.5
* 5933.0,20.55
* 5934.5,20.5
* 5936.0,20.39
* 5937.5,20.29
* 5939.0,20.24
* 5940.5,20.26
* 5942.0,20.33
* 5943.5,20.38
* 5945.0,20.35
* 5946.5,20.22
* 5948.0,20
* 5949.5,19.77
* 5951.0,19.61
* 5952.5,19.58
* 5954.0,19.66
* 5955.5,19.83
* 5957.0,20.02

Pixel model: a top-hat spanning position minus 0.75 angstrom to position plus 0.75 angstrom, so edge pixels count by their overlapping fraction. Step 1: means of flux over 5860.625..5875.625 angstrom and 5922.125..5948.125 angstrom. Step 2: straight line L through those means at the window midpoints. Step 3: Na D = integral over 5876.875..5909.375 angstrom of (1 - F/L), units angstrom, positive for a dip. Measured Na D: 5.3 angstrom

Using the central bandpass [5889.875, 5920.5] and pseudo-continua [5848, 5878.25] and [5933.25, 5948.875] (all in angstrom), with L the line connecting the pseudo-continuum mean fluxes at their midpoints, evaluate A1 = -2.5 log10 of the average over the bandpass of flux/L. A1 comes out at 0.15 mag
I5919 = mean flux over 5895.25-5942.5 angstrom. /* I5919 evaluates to 19.3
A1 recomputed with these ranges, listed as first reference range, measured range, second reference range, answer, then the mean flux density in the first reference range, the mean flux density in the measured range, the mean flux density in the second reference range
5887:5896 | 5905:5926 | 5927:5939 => -0.141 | 13.5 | 19.8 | 20.4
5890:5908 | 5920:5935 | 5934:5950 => -0.076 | 15.9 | 20.1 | 20.3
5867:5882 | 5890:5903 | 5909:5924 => 0.329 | 19.7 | 14.6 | 19.9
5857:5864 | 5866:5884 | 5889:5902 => -0.130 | 19.5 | 19.5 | 14.3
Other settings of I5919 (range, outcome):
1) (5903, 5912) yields 19.6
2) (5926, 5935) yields 20.4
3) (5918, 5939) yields 20.1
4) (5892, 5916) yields 17.5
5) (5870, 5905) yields 17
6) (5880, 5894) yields 15.7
